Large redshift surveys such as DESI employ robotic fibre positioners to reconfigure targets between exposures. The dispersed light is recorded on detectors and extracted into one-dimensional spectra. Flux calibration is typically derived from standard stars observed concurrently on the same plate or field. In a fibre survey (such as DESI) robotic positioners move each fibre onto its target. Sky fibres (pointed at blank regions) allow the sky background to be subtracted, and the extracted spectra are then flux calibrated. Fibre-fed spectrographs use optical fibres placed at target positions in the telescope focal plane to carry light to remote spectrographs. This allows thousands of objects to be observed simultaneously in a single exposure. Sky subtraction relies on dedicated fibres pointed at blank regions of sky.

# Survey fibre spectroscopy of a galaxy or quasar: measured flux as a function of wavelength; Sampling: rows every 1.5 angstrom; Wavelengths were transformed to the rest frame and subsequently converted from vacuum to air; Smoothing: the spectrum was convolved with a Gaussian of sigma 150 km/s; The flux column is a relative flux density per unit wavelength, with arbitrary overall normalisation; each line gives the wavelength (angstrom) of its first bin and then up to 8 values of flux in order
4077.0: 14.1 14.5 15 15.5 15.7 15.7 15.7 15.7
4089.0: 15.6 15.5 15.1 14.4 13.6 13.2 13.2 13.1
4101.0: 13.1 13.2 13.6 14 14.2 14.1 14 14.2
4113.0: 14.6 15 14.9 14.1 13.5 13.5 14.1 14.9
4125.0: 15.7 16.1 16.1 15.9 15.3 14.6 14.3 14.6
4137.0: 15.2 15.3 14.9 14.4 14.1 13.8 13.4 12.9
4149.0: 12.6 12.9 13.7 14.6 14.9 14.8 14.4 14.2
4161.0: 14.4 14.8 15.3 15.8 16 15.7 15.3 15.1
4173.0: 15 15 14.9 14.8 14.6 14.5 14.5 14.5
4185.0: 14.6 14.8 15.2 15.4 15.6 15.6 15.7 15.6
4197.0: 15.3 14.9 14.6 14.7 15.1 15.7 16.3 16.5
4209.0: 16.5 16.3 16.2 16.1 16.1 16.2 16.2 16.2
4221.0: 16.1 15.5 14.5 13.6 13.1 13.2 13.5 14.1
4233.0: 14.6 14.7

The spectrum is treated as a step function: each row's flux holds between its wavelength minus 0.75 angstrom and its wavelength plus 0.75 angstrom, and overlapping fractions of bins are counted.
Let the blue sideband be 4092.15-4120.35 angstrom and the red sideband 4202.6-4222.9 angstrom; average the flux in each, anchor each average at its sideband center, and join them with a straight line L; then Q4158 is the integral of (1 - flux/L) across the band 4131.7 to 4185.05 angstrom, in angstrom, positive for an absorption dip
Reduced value 1.5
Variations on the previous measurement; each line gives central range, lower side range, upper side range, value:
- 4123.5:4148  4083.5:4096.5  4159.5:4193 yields 0.4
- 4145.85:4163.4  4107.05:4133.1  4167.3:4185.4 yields 1.0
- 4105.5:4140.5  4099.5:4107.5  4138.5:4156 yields -2.6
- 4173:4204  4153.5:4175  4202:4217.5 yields 1.2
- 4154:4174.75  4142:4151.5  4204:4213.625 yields -1.3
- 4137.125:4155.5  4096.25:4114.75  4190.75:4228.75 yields 0.6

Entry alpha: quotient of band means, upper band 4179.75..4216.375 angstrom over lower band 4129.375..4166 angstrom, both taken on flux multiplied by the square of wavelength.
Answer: 1.10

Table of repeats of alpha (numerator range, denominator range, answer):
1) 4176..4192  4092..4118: 1.11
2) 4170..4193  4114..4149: 1.05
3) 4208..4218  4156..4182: 1.11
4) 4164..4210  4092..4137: 1.10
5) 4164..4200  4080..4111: 1.09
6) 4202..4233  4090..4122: 1.16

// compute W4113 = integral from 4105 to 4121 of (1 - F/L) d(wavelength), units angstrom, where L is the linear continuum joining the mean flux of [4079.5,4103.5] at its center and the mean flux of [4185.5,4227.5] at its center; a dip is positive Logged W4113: 0.6 angstrom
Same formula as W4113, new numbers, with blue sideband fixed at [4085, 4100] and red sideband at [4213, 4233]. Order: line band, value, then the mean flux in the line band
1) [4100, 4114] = 0.7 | 13.9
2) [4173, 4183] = 0.0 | 14.7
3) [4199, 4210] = -0.6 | 15.6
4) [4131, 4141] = -0.1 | 14.8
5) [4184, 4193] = -0.2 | 15.2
